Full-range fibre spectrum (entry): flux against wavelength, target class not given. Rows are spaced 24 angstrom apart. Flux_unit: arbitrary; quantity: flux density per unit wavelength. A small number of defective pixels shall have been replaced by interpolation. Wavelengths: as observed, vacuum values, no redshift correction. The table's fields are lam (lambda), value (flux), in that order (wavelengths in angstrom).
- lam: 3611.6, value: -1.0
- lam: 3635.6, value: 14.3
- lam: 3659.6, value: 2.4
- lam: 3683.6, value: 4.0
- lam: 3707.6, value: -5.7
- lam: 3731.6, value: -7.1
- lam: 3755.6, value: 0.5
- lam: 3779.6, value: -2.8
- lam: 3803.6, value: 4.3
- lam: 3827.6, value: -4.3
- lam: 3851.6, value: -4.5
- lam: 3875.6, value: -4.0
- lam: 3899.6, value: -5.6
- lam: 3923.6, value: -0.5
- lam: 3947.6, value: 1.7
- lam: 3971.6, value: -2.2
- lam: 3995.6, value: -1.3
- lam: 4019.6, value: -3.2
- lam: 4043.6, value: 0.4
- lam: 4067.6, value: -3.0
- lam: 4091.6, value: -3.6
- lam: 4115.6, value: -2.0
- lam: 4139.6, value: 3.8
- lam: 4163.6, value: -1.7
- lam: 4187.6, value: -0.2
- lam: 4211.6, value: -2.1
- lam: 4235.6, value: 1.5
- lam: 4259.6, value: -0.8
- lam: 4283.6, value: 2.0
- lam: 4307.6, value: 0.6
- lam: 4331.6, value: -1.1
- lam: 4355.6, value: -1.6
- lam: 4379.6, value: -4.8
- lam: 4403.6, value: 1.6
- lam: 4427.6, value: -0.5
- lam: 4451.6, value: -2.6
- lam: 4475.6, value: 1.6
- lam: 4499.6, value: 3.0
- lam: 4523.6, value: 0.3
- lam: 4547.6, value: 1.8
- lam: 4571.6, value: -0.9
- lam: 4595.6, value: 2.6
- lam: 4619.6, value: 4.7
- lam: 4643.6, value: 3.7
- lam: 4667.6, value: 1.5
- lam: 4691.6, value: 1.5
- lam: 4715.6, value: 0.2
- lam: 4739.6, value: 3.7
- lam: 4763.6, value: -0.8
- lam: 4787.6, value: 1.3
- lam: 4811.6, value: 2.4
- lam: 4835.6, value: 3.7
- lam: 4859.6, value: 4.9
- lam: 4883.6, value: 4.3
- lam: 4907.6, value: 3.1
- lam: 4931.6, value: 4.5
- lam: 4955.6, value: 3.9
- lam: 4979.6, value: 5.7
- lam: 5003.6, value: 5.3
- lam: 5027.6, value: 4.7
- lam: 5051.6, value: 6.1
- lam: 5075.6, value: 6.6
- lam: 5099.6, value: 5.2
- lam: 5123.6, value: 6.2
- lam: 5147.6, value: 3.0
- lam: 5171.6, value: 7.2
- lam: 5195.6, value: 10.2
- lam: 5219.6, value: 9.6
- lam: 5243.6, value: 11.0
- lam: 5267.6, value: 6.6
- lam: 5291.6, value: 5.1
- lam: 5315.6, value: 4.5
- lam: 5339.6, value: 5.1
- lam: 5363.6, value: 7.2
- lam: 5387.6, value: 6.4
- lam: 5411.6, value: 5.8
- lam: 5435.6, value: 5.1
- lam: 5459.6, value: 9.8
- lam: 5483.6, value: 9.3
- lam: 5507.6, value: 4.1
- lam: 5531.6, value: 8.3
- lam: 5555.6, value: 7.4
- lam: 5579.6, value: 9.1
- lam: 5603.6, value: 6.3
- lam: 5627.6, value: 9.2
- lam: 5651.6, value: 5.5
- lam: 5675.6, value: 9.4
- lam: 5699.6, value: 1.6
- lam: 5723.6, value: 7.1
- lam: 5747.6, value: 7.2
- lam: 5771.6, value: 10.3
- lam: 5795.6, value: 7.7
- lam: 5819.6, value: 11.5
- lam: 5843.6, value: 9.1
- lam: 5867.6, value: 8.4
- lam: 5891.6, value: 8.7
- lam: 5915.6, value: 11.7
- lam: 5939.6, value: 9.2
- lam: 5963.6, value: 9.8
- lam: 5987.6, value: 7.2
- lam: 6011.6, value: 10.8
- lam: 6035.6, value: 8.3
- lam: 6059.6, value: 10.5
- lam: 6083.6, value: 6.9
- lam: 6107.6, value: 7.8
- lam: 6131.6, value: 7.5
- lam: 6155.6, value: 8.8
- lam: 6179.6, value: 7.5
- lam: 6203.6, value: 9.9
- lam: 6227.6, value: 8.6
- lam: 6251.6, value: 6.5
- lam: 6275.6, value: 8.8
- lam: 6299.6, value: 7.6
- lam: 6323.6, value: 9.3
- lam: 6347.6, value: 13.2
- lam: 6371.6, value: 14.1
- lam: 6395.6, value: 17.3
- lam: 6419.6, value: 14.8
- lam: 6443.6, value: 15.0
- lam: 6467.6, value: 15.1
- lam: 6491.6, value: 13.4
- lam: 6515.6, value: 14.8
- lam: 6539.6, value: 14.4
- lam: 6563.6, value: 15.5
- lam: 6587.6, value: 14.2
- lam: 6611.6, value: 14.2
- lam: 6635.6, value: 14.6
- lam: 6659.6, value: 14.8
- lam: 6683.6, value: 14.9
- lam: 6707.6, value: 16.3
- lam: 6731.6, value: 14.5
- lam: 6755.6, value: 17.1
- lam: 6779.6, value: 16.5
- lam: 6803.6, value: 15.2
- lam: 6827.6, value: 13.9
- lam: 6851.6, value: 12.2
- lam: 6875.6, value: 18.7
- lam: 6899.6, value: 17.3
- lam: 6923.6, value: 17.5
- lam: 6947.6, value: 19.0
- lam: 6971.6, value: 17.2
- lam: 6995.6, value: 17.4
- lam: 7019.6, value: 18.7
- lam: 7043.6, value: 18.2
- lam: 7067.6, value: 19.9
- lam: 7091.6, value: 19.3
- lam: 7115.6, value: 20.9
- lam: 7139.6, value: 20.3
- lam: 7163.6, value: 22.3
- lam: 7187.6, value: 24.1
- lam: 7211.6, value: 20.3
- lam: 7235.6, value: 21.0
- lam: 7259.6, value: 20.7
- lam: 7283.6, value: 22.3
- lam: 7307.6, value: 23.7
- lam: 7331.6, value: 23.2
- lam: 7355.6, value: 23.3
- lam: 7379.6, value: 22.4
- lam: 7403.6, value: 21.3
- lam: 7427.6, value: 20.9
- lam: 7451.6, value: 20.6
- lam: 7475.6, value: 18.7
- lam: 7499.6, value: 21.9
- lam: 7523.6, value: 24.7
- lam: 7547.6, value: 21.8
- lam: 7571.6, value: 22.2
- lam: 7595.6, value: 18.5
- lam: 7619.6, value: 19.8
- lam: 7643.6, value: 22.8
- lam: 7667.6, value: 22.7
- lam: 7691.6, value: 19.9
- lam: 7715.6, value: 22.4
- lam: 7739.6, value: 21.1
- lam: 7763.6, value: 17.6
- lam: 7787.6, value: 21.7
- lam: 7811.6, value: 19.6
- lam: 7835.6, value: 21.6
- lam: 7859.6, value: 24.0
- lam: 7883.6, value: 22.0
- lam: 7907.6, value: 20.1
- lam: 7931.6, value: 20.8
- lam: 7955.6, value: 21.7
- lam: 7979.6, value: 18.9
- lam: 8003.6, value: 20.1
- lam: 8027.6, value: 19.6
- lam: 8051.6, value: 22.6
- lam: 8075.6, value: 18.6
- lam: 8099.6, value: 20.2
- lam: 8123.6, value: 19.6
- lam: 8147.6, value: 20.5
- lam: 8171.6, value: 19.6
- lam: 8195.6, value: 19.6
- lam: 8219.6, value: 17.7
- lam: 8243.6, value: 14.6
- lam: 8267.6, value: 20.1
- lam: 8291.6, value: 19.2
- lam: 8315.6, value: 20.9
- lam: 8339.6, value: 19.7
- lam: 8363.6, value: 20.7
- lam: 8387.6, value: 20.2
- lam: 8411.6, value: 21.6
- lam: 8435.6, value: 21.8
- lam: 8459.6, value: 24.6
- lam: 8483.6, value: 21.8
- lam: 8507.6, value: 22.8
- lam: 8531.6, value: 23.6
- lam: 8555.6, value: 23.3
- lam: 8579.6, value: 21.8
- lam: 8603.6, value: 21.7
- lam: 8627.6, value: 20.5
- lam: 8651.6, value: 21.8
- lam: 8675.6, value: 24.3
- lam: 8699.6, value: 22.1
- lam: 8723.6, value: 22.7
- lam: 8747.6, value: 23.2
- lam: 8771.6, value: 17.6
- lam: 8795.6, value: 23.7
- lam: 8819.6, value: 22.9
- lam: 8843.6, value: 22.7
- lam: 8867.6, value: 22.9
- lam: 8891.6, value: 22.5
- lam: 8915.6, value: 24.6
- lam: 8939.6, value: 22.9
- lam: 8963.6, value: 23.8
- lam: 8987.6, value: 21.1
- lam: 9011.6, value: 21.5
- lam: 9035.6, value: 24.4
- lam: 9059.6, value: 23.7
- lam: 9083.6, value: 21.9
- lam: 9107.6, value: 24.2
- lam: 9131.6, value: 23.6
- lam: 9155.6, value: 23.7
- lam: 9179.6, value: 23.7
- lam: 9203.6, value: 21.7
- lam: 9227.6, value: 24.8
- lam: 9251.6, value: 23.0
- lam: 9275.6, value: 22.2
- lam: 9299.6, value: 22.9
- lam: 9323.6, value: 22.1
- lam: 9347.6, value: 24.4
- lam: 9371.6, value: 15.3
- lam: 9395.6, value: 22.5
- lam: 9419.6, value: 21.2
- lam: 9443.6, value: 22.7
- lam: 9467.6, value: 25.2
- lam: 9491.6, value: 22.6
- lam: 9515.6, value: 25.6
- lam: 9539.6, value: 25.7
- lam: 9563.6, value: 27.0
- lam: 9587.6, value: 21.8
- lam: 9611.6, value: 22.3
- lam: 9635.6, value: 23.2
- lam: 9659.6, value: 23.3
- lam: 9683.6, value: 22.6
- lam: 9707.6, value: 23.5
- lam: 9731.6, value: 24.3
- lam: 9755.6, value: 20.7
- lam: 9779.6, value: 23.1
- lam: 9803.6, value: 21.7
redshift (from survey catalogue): 0.59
